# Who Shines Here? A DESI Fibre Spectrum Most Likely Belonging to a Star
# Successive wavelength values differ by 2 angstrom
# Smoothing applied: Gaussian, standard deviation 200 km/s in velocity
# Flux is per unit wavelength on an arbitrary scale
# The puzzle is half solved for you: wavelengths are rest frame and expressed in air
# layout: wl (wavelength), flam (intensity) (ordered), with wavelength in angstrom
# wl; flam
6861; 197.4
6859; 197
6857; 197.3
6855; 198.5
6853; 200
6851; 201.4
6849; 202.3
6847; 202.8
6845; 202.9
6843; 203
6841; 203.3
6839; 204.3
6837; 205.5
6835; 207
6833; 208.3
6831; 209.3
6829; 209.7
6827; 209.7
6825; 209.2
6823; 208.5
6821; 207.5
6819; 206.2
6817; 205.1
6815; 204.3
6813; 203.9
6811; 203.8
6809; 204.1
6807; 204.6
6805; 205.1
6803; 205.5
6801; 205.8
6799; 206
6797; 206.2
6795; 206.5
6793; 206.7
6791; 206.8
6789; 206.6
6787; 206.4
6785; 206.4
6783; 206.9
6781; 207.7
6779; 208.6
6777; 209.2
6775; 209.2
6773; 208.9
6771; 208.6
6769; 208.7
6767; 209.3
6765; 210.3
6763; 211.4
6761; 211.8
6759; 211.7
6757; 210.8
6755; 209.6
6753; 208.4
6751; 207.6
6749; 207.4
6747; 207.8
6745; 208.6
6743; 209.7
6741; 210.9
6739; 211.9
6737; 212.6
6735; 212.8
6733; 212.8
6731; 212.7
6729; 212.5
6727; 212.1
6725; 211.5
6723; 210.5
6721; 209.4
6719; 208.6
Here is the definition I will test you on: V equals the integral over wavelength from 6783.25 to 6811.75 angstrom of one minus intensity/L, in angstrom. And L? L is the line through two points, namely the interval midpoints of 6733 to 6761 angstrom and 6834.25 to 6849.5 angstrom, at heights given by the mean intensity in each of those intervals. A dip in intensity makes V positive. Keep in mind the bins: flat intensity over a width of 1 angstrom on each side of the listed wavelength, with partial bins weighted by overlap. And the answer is 0.14 angstrom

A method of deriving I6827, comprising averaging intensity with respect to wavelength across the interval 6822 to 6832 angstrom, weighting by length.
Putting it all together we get 209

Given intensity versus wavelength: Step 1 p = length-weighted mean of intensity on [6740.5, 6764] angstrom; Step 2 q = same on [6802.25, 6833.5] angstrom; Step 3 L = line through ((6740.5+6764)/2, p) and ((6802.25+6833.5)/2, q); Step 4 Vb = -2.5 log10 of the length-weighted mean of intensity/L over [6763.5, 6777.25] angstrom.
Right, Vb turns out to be 0.00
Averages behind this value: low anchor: 210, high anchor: 207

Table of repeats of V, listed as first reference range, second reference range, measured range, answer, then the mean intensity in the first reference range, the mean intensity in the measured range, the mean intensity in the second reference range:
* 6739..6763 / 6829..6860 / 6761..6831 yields -0.3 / 210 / 207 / 203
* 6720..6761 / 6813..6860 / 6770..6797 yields 0.0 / 211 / 208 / 204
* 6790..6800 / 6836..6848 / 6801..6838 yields -0.3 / 206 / 206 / 204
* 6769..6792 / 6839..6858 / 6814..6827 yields -0.2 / 208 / 207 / 201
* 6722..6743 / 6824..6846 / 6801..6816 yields 0.2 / 212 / 205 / 207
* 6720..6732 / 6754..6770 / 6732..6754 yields 0.1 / 211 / 210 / 210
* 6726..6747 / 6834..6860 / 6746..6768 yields 0.0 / 211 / 210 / 202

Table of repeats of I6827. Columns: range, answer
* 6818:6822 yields 207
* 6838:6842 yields 204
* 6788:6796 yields 207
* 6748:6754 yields 208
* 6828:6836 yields 209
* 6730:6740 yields 213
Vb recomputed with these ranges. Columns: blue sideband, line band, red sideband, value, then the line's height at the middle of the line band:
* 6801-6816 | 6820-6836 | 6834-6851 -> -0.02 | 204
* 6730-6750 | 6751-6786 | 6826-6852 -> 0.00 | 209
